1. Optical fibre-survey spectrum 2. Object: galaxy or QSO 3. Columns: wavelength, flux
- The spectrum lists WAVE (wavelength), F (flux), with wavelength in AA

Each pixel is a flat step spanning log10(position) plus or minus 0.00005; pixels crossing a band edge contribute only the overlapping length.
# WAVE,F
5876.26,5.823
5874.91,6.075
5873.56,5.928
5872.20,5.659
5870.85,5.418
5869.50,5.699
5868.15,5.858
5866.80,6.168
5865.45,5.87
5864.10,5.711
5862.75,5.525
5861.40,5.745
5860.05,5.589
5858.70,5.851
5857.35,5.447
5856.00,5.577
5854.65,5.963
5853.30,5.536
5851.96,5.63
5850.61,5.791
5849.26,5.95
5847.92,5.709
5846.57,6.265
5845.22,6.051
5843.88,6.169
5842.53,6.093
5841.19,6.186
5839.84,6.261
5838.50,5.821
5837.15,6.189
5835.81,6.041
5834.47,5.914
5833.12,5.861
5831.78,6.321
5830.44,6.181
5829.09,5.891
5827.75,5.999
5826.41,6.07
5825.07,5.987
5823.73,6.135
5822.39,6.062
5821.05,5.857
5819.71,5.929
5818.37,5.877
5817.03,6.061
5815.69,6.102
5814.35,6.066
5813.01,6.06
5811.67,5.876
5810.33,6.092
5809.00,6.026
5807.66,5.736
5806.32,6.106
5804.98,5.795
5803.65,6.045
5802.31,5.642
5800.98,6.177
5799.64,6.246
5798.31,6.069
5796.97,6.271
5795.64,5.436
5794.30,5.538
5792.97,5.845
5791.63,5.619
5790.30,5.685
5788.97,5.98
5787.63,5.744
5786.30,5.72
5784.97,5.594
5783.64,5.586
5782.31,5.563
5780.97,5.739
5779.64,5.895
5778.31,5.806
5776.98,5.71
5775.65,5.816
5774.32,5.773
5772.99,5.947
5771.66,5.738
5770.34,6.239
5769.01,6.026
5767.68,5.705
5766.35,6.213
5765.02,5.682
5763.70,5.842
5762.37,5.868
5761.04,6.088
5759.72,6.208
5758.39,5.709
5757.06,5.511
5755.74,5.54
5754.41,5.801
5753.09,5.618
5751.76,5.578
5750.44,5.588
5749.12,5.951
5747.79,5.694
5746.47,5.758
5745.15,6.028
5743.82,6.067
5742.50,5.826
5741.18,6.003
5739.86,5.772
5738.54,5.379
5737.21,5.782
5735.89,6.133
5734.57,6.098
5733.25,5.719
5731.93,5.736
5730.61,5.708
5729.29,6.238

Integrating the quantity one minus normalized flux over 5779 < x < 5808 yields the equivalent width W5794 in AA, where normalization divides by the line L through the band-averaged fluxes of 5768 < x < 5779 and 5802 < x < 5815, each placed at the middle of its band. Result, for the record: 0.49 AA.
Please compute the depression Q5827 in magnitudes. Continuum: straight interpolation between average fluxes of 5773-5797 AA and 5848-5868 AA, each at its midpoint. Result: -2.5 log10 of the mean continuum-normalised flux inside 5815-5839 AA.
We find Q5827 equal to -0.052 mag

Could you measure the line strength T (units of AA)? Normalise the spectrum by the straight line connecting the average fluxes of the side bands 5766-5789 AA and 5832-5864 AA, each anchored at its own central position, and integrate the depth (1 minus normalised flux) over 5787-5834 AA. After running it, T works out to -0.9 AA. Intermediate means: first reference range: 5.81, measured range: 5.95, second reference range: 5.88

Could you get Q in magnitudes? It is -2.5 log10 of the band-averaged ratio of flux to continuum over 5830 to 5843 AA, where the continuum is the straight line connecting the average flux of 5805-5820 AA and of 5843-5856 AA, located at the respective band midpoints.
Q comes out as -0.031 mag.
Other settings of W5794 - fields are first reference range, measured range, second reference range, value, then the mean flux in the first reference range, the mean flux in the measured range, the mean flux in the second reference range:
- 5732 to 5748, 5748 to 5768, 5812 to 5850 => 0.3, 5.85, 5.79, 6.04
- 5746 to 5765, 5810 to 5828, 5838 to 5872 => -0.6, 5.77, 6.01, 5.83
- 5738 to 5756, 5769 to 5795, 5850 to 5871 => -0.1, 5.77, 5.77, 5.72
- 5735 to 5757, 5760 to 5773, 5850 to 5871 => -0.4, 5.78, 5.95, 5.72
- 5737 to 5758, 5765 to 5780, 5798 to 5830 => -0.1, 5.74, 5.89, 6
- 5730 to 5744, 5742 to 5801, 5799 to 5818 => 0.9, 5.83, 5.82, 6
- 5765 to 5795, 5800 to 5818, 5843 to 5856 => -0.5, 5.79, 5.98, 5.88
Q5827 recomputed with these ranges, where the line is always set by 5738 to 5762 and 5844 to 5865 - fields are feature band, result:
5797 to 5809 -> -0.040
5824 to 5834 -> -0.050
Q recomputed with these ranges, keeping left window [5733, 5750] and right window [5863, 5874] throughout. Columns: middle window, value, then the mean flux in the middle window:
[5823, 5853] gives -0.04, 6.02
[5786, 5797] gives 0.02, 5.73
